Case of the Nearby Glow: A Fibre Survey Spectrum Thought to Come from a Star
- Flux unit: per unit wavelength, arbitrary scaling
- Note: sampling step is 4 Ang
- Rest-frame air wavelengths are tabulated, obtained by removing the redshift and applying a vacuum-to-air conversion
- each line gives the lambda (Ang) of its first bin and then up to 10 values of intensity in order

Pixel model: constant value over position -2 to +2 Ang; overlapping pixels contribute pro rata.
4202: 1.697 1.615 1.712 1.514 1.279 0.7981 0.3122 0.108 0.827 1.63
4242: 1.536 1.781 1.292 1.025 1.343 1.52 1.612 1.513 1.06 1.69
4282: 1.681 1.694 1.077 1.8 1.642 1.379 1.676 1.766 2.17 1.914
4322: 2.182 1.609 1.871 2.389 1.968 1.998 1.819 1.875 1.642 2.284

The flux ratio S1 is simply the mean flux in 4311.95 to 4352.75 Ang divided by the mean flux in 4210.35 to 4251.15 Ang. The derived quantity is 1.7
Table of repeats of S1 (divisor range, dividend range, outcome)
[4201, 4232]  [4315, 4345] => 1.79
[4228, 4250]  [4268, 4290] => 1.25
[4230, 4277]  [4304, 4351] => 1.46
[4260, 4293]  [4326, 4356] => 1.29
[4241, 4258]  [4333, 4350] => 1.44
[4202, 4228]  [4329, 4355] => 1.57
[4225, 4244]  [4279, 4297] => 1.73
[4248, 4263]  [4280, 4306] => 1.22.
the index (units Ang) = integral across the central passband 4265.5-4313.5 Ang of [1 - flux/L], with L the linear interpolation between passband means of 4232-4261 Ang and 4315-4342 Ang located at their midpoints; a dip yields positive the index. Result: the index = 3.50 Ang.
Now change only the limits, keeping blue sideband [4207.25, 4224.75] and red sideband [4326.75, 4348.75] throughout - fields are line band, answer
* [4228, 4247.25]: 3.8 Ang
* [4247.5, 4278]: 3.7 Ang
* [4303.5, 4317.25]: -0.2 Ang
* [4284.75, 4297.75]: 1.4 Ang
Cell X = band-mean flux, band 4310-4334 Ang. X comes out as 1.97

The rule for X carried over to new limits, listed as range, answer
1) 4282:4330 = 1.72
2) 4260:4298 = 1.52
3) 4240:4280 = 1.44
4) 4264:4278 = 1.44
